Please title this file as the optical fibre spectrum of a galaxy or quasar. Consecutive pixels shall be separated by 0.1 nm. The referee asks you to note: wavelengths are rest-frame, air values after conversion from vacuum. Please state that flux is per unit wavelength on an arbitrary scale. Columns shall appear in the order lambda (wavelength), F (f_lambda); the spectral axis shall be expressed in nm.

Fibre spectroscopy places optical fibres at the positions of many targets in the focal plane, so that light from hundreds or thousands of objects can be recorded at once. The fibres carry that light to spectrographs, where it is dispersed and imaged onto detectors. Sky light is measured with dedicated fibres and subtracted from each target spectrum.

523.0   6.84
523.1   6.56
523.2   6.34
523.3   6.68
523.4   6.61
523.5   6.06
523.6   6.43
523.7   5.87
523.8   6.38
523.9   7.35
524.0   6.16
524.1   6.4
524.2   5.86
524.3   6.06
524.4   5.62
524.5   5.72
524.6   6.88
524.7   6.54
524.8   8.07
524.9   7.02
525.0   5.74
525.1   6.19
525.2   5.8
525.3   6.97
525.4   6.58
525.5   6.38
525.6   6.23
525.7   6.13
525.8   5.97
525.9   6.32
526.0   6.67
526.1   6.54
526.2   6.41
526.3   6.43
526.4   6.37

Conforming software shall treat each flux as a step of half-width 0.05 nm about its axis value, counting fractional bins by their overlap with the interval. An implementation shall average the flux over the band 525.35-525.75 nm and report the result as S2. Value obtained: 6.33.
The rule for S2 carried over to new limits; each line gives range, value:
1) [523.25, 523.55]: 6.45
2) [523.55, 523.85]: 6.23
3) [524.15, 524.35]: 5.96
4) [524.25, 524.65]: 6.07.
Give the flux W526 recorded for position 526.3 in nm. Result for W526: 6.43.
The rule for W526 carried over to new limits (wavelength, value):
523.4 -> 6.61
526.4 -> 6.37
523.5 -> 6.06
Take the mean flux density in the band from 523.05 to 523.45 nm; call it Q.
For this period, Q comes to 6.55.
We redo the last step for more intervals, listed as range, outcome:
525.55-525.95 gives 6.16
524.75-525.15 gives 6.75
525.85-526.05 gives 6.49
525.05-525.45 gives 6.38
